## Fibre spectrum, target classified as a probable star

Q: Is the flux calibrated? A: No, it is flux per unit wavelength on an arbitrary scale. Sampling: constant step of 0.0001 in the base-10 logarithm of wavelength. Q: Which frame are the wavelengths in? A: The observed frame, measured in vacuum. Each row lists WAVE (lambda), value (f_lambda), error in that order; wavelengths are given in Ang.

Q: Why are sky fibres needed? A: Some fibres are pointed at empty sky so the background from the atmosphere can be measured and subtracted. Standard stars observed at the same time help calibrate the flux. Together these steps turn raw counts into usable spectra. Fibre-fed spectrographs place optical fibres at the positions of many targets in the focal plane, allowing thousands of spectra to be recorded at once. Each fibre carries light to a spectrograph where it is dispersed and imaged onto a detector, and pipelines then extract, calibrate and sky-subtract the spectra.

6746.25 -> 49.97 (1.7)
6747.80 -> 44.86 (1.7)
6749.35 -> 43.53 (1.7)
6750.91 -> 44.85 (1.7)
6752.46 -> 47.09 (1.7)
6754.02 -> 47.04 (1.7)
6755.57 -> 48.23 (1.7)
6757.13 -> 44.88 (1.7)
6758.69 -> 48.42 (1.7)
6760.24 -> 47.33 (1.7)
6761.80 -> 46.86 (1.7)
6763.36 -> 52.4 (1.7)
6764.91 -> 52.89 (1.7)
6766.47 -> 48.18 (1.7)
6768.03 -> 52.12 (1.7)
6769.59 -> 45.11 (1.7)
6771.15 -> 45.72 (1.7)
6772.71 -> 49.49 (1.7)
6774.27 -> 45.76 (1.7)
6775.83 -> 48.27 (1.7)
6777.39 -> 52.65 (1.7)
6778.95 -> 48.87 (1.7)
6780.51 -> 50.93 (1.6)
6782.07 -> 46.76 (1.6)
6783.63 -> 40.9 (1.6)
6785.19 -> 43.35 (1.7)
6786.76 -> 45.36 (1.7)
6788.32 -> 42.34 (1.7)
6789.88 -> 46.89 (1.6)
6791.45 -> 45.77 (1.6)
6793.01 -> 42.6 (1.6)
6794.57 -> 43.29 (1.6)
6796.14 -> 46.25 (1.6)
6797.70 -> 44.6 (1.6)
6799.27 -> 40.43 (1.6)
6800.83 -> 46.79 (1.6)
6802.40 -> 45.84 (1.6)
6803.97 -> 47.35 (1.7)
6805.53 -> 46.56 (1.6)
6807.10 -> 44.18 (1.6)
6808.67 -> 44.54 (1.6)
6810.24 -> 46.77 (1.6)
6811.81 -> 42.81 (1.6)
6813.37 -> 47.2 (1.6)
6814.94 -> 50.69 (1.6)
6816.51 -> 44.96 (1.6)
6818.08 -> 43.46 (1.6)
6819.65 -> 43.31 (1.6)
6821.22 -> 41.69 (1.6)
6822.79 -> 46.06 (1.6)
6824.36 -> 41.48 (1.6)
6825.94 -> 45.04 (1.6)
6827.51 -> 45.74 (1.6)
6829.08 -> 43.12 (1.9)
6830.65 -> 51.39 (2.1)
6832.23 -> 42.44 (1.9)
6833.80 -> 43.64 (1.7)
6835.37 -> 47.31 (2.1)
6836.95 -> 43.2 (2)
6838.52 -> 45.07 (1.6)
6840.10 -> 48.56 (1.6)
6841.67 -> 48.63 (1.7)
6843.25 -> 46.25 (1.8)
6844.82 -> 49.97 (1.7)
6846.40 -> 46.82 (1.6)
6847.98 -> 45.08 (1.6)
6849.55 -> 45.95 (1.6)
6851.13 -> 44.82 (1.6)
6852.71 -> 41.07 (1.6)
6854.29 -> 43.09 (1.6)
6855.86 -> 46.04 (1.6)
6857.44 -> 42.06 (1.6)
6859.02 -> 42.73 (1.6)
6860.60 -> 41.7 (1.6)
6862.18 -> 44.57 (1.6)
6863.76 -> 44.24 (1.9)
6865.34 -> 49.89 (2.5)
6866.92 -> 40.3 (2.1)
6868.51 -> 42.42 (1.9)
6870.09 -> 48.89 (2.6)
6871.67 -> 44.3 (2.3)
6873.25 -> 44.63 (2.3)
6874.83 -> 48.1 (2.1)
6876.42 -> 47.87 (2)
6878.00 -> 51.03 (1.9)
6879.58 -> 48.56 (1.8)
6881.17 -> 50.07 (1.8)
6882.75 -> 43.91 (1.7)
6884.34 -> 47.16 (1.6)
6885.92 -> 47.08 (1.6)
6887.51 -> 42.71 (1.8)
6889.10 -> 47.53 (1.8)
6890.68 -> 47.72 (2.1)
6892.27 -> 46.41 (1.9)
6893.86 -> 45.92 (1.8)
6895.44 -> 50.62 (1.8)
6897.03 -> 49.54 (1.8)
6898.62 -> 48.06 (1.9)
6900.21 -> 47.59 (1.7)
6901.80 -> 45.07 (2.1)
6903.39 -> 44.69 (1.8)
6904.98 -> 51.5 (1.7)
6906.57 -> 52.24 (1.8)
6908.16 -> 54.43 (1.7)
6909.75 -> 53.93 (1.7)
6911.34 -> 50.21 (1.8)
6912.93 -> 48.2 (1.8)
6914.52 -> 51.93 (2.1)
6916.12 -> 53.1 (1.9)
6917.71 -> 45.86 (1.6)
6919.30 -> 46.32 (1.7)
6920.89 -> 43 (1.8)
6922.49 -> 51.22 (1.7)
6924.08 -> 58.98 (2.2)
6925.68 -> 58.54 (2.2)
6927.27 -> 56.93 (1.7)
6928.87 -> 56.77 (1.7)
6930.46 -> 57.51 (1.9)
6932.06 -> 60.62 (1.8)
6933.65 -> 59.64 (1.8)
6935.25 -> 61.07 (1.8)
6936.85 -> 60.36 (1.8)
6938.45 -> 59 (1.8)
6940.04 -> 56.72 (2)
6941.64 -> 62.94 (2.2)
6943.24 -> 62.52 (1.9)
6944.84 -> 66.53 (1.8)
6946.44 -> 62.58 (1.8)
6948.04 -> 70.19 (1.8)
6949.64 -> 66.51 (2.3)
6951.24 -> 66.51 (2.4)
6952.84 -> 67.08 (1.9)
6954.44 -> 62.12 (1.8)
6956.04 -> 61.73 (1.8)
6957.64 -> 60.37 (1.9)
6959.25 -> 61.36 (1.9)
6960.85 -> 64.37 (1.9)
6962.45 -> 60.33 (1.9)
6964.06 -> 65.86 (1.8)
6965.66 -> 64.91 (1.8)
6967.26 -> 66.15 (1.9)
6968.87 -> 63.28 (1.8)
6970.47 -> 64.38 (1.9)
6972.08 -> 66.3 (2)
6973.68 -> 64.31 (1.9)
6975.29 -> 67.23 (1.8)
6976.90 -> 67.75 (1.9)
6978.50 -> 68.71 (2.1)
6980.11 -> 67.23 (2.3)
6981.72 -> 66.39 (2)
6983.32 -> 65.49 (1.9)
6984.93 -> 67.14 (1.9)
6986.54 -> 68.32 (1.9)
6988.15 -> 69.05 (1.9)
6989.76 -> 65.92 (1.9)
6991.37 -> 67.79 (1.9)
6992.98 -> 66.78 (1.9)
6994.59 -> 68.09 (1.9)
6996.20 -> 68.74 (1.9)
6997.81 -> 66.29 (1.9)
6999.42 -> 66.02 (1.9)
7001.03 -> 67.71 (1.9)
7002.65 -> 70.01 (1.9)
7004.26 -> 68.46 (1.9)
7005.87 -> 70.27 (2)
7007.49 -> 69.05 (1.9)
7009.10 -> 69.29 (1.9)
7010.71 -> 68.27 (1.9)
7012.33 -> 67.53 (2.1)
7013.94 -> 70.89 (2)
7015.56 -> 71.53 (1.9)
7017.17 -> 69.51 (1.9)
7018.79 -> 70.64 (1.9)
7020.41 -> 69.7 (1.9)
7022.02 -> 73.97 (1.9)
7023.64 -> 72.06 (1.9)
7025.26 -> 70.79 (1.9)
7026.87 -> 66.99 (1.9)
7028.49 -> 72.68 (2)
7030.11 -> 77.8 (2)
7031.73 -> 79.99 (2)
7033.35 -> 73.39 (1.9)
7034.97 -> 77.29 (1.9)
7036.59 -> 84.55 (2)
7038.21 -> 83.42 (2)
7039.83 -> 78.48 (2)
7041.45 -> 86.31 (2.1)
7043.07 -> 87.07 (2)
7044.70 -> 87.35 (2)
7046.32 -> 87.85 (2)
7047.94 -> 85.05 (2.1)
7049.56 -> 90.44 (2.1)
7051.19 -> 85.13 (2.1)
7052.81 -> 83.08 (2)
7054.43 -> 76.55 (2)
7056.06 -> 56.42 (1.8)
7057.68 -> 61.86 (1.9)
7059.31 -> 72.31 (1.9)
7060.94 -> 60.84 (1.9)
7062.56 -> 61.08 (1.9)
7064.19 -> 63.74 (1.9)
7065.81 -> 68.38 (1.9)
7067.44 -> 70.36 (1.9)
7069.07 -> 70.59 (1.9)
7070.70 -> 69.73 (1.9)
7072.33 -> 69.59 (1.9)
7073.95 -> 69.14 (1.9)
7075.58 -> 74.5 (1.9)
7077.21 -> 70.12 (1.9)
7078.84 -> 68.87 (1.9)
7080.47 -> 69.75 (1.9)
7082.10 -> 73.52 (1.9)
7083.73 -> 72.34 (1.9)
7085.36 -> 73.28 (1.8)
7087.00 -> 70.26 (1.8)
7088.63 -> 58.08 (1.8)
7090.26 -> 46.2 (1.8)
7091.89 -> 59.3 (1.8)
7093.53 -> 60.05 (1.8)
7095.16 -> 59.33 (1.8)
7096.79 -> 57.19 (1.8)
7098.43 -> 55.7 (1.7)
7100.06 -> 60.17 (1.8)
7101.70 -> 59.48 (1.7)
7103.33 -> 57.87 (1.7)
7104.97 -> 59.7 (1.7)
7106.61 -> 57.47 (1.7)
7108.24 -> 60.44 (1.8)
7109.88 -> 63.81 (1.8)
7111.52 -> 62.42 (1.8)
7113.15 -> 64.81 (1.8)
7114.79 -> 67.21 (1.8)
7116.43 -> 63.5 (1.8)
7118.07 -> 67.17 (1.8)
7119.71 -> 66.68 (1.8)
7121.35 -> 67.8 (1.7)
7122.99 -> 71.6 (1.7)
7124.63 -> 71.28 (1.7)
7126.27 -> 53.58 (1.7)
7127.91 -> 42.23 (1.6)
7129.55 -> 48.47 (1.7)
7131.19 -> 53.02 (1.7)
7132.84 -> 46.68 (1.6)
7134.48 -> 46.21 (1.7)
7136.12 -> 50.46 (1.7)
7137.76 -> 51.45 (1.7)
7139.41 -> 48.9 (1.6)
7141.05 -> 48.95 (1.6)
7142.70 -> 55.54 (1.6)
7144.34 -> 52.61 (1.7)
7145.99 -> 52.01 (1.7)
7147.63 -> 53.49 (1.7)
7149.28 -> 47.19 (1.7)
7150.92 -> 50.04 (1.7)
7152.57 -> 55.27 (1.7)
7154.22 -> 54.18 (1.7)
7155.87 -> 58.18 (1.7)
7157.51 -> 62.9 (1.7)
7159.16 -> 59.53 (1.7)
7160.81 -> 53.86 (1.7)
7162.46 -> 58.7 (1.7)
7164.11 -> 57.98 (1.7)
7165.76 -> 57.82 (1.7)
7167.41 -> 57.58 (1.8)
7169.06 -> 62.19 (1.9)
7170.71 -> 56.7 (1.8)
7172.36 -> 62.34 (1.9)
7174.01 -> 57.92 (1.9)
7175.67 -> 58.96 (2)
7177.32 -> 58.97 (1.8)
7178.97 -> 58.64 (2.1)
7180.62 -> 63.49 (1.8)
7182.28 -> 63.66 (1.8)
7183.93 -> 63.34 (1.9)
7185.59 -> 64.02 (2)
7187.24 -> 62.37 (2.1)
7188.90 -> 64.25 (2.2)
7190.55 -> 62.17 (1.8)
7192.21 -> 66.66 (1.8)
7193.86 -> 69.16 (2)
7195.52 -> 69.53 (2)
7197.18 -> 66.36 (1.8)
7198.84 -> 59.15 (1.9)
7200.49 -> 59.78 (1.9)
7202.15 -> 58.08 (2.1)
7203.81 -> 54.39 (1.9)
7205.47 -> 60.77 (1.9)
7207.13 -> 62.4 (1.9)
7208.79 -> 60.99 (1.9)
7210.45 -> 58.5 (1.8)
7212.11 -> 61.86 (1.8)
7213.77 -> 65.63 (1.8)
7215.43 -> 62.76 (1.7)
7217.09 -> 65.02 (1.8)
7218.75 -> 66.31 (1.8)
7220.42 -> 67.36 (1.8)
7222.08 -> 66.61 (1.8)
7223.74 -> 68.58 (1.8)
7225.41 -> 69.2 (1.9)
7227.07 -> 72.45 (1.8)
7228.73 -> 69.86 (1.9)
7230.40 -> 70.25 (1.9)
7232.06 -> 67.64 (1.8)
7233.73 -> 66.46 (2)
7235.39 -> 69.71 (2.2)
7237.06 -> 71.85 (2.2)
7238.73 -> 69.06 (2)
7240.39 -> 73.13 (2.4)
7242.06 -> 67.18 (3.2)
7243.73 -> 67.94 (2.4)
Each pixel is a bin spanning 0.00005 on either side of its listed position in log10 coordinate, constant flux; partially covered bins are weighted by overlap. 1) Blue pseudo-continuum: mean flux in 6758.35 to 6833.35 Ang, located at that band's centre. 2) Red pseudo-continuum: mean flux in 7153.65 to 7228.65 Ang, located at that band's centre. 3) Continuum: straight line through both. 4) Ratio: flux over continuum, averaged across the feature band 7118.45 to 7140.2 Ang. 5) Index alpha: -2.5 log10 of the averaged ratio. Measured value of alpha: 0.08 mag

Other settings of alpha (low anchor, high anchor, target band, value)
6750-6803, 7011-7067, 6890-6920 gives 0.225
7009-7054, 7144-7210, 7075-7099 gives 0.097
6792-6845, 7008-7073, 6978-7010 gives 0.003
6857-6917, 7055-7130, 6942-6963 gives -0.213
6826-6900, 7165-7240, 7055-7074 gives -0.169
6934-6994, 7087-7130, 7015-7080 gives -0.192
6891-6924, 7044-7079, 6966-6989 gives -0.113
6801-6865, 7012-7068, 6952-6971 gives 0.001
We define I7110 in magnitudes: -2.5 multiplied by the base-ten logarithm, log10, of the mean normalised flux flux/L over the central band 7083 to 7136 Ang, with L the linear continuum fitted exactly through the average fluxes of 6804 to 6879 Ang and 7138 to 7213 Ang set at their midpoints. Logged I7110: -0.07 mag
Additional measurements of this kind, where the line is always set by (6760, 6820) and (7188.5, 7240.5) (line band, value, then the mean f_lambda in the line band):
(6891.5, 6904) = 0.09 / 47.3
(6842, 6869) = 0.11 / 44.6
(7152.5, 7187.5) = 0.07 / 59.5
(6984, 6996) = -0.22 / 67.6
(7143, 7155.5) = 0.19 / 52.5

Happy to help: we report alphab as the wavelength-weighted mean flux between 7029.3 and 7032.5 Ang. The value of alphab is 78.8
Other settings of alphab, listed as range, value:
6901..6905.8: 47.1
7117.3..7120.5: 66.9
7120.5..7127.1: 66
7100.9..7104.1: 58.8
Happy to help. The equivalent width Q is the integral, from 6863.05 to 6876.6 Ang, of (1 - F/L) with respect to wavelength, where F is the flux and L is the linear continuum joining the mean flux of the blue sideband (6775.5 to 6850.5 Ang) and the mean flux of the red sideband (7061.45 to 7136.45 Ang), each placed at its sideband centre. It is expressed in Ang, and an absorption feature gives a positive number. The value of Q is 1.0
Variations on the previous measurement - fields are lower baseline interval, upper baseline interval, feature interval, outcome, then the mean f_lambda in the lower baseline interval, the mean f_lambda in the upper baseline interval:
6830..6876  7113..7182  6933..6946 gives -3.3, 45.3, 57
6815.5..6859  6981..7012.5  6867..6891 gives 2.1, 45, 67.8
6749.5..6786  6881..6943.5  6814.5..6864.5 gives 4.8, 47.7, 51.9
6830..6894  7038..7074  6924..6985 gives -3.6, 45.8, 75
